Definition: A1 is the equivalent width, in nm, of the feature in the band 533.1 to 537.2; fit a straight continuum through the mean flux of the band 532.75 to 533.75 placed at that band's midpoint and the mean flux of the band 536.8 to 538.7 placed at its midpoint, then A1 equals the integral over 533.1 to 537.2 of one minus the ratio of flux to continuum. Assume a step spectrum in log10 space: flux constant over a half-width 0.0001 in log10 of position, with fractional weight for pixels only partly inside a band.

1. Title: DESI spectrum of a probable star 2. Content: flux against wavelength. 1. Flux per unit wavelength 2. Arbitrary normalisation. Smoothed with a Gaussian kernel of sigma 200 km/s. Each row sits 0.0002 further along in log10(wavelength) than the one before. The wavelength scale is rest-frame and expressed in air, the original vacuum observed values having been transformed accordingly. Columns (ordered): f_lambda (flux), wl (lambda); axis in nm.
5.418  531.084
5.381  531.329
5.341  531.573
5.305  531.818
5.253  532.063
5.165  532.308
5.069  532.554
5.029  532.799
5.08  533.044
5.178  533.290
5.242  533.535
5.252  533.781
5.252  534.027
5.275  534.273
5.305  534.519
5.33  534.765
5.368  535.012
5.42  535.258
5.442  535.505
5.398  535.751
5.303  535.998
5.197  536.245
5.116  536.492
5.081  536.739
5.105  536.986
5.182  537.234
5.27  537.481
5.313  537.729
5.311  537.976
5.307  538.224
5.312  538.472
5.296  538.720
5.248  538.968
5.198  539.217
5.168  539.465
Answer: -0.05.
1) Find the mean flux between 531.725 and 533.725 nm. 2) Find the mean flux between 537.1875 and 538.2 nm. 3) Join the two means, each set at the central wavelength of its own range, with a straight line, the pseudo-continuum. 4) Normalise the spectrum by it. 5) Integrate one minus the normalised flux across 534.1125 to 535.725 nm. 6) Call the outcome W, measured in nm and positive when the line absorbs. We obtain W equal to -0.04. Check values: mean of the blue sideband 5.17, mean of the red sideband 5.28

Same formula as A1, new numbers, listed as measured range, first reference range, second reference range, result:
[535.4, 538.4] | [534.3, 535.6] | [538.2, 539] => 0.04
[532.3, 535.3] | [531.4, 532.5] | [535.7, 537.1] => 0.00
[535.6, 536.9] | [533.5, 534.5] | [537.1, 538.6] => 0.01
